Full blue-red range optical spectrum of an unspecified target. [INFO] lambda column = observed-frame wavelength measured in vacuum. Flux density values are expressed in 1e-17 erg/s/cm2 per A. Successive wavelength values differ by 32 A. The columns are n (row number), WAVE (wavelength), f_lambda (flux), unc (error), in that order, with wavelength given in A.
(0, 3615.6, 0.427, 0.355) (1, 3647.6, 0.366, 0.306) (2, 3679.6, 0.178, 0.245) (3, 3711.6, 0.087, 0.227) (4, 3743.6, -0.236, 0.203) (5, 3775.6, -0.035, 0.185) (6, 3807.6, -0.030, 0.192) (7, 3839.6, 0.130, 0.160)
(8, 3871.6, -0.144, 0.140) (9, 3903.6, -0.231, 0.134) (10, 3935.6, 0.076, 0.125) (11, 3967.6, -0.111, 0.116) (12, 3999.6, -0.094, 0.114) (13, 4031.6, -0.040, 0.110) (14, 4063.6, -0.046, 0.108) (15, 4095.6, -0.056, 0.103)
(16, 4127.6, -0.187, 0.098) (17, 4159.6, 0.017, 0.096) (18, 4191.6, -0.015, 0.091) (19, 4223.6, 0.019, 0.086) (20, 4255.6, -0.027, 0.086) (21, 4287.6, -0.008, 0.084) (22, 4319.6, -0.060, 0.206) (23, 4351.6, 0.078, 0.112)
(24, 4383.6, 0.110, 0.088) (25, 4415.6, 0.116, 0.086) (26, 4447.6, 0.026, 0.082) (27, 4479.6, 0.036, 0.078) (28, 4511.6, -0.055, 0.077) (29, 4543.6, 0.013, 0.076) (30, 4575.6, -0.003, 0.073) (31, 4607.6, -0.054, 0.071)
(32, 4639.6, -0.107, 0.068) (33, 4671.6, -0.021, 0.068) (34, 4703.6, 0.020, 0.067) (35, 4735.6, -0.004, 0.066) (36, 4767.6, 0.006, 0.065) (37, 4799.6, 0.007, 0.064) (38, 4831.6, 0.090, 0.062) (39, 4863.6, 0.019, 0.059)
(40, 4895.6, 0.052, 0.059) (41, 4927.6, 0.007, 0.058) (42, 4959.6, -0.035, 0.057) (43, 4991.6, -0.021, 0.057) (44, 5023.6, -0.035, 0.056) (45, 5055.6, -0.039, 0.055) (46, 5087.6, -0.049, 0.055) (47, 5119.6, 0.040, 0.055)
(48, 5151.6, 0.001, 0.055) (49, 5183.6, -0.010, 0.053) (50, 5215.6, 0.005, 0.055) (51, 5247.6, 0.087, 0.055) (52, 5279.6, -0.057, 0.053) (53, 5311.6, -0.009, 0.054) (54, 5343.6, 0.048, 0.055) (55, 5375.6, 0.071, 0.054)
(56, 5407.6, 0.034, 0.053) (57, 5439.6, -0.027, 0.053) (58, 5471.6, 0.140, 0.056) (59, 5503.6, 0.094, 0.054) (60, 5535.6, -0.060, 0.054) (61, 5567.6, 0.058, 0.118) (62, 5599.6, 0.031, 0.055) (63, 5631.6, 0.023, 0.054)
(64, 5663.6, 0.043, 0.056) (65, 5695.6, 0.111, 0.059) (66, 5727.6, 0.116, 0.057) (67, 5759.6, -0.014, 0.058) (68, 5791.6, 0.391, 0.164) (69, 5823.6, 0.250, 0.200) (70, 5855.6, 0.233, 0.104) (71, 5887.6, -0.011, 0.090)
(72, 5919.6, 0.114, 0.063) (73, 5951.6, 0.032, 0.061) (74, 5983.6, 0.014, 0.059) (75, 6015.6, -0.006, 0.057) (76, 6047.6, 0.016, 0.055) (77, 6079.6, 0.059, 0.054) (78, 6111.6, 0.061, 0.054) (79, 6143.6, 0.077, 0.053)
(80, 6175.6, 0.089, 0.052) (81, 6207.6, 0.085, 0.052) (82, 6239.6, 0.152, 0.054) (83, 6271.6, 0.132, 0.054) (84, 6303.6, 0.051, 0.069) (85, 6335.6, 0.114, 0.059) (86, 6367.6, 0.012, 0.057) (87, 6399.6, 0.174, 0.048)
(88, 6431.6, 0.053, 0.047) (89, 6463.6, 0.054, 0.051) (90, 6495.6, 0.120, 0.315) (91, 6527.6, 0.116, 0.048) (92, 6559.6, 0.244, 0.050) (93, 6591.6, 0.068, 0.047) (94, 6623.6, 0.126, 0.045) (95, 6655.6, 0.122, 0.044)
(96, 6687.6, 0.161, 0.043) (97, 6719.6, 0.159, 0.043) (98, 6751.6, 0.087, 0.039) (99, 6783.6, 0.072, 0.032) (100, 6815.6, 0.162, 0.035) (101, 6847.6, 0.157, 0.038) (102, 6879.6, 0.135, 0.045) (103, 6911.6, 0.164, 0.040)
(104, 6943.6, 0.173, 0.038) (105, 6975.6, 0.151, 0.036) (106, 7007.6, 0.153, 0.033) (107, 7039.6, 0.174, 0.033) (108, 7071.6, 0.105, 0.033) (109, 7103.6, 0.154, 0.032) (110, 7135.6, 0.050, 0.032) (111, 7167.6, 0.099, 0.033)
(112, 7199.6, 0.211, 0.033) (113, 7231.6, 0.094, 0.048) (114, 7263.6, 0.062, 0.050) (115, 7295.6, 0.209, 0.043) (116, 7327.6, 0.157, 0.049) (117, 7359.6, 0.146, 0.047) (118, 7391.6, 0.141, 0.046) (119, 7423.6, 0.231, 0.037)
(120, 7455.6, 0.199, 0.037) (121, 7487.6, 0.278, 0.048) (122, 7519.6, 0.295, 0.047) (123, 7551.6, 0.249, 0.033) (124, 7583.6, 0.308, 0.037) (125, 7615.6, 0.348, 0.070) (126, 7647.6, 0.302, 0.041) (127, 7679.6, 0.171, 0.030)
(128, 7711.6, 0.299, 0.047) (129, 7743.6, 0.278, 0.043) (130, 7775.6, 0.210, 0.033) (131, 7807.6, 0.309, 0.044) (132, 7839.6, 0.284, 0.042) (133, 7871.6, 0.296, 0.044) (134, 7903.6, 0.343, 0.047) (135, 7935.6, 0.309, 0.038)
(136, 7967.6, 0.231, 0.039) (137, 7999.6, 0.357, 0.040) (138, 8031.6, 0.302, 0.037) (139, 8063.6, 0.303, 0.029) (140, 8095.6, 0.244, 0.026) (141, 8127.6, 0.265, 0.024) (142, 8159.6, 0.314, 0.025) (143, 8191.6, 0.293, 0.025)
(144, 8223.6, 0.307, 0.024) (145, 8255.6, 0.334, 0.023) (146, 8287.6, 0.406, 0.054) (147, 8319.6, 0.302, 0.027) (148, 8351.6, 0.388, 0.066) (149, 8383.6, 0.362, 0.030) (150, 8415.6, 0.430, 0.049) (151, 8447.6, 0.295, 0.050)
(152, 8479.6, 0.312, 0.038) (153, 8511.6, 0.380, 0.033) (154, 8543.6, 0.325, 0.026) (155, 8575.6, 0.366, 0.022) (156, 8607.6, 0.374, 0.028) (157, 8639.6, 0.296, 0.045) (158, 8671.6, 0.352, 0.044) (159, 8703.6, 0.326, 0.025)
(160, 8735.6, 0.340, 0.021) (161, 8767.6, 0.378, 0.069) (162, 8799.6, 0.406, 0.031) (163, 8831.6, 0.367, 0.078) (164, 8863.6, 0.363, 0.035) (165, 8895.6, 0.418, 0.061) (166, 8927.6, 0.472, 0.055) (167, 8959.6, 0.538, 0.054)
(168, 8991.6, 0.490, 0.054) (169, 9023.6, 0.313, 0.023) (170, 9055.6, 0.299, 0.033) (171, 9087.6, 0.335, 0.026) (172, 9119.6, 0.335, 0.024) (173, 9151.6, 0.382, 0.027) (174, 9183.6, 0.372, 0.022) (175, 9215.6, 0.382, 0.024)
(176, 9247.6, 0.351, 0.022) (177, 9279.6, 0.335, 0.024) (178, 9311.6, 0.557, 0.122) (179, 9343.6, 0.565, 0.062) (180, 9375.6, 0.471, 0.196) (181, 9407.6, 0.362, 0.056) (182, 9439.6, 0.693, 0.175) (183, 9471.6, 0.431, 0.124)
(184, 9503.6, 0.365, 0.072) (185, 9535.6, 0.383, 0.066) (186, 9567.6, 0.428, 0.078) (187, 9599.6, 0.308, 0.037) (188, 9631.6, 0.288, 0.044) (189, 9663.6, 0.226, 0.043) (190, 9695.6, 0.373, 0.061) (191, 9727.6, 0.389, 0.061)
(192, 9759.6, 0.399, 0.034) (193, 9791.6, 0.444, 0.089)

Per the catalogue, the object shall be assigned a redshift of 0.864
